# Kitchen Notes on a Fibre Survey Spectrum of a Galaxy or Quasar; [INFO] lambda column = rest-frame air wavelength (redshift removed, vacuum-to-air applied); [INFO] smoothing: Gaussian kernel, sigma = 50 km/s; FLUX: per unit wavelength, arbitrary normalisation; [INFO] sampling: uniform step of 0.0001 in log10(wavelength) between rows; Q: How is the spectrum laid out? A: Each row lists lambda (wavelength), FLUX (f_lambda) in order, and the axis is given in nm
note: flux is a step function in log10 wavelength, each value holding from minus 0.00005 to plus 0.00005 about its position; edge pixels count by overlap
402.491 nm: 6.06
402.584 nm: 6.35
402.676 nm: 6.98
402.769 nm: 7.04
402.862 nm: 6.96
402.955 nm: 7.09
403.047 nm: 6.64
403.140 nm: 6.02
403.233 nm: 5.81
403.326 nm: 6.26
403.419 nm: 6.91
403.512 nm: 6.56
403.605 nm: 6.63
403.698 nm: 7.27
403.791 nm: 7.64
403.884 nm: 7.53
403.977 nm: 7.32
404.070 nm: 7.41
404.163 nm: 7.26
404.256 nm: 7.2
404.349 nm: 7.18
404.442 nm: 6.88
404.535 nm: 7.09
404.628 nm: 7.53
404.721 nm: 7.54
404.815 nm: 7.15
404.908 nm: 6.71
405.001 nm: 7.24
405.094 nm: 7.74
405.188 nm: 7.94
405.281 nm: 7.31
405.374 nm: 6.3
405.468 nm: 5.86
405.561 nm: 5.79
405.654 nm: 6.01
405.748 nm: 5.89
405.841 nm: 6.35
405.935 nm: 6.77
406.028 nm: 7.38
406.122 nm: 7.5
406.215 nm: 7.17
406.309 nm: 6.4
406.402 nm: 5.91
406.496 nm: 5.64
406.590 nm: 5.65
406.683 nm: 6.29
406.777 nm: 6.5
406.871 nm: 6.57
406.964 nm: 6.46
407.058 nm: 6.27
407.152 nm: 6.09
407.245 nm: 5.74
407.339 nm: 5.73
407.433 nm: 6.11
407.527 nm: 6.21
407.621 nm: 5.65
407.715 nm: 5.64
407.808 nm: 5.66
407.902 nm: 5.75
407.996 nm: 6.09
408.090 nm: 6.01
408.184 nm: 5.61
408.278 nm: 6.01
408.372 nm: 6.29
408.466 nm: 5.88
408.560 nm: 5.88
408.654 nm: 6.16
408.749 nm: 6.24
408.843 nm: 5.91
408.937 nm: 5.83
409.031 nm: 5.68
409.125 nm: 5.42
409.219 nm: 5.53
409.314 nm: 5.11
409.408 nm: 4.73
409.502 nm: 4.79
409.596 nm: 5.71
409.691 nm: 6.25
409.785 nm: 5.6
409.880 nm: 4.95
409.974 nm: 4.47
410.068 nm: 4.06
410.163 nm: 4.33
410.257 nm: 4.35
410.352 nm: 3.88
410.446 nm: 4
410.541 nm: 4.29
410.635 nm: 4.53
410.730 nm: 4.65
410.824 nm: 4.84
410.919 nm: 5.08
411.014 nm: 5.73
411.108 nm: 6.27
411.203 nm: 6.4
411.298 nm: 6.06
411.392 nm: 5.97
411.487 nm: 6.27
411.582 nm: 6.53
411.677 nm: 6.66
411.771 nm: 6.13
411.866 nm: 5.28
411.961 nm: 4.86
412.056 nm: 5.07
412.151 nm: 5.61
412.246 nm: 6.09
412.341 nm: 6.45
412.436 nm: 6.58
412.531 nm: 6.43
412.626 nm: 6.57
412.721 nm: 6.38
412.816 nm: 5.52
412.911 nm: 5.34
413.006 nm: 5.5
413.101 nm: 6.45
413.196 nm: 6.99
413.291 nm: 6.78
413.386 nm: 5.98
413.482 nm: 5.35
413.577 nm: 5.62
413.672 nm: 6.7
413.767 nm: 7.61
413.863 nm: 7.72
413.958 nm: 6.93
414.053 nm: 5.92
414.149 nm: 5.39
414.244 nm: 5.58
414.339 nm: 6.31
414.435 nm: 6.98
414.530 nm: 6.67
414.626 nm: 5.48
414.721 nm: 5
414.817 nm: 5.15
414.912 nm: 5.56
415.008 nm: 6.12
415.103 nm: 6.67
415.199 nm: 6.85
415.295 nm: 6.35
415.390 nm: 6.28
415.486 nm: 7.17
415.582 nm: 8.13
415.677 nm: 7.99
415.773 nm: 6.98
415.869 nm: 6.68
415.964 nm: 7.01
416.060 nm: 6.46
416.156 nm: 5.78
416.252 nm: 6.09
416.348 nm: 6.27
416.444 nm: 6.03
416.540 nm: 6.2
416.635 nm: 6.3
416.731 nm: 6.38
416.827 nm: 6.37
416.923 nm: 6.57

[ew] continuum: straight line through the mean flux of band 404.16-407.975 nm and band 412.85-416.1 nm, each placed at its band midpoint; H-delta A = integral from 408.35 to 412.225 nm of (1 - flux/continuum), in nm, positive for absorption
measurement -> 0.64 nm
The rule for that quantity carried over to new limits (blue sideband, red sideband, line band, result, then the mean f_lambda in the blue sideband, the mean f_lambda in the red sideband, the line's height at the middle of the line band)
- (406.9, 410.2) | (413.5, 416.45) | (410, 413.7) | 0.27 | 5.66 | 6.43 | 6.06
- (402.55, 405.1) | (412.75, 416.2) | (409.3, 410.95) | 0.47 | 6.99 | 6.36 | 6.62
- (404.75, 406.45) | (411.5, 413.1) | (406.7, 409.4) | 0.23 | 6.75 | 5.96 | 6.46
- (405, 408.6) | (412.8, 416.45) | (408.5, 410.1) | 0.22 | 6.28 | 6.35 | 6.3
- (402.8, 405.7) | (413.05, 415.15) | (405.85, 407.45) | 0.09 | 6.93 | 6.23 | 6.76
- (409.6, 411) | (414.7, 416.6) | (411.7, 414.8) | -0.23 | 4.72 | 6.46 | 5.68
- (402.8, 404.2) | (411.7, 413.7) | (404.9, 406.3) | -0.02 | 6.88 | 5.99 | 6.68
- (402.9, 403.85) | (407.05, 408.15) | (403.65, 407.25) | -0.28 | 6.69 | 5.9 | 6.3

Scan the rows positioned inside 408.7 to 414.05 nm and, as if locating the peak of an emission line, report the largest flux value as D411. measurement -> 7.72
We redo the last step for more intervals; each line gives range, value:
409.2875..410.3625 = 6.25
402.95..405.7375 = 7.94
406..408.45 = 7.5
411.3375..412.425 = 6.66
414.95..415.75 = 8.13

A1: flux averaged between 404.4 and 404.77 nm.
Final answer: 7.26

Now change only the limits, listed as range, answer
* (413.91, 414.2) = 6.08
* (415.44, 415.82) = 7.57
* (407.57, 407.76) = 5.65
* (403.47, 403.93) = 7.13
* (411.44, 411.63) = 6.39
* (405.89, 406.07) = 7.09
